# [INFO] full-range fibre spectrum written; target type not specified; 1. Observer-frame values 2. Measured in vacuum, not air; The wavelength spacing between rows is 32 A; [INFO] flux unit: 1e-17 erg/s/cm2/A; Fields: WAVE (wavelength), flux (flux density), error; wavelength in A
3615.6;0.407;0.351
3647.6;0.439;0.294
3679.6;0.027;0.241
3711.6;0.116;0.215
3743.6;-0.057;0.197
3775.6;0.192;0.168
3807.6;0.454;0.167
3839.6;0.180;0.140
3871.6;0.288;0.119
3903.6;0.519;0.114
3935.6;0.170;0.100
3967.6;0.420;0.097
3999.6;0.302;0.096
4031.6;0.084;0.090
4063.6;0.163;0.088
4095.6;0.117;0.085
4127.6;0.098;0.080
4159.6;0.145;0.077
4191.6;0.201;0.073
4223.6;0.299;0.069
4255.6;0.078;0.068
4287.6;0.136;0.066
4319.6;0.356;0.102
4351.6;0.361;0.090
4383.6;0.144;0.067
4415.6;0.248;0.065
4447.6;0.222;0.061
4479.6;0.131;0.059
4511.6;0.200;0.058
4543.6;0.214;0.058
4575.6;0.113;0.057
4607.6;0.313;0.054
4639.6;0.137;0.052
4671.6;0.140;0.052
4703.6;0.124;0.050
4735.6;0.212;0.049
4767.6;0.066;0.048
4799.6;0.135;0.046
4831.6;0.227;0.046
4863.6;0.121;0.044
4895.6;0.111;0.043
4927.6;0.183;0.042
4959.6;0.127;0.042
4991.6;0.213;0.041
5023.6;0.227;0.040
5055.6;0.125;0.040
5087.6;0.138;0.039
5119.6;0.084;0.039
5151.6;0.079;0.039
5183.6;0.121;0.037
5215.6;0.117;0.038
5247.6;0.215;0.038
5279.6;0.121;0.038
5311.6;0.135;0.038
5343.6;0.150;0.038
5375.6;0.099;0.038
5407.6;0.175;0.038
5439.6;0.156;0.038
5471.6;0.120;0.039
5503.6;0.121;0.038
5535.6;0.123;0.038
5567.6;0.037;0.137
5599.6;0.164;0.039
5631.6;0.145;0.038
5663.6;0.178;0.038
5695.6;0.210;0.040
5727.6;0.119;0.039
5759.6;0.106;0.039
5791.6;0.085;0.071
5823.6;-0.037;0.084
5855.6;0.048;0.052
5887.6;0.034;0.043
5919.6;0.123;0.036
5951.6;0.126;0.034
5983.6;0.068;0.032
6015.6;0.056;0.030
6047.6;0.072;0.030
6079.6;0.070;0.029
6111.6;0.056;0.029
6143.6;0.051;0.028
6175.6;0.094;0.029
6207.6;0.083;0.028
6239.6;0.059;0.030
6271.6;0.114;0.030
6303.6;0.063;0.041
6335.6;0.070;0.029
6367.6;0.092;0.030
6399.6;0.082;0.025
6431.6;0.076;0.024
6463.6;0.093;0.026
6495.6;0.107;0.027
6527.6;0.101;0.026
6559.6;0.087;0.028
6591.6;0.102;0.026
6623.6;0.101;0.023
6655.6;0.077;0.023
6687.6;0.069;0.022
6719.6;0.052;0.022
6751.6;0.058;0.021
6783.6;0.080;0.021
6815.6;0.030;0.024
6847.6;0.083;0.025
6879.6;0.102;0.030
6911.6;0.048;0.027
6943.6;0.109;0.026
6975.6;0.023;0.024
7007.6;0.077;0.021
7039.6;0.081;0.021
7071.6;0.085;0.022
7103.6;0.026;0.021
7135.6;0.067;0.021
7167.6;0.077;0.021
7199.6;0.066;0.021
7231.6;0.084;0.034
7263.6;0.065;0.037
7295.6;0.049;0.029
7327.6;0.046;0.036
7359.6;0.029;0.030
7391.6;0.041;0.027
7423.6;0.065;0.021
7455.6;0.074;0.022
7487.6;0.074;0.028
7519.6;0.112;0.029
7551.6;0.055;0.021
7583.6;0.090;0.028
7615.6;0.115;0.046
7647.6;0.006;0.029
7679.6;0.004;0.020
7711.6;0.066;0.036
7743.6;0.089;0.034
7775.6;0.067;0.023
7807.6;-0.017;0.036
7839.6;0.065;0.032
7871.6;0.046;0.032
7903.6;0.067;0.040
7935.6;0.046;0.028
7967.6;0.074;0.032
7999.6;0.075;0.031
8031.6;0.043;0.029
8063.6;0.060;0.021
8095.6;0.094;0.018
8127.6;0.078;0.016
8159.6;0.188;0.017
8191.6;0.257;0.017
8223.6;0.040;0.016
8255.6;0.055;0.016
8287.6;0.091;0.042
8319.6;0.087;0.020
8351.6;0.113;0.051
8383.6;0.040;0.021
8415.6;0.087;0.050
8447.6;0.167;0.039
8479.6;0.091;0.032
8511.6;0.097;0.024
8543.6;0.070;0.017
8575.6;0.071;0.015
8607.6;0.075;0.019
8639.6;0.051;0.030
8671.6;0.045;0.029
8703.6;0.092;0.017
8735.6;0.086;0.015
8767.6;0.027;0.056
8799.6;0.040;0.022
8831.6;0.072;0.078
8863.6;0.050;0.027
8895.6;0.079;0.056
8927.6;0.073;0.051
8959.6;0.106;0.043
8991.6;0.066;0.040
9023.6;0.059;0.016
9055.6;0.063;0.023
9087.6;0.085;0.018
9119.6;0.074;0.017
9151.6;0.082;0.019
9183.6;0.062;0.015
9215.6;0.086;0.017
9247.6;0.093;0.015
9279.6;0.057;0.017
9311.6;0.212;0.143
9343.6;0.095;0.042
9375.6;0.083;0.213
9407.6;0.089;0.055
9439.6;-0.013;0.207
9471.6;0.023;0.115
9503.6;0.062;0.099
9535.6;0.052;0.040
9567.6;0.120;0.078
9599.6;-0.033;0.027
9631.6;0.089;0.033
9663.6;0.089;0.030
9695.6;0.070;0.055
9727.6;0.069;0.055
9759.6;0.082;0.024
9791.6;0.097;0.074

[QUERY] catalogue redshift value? 1.19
